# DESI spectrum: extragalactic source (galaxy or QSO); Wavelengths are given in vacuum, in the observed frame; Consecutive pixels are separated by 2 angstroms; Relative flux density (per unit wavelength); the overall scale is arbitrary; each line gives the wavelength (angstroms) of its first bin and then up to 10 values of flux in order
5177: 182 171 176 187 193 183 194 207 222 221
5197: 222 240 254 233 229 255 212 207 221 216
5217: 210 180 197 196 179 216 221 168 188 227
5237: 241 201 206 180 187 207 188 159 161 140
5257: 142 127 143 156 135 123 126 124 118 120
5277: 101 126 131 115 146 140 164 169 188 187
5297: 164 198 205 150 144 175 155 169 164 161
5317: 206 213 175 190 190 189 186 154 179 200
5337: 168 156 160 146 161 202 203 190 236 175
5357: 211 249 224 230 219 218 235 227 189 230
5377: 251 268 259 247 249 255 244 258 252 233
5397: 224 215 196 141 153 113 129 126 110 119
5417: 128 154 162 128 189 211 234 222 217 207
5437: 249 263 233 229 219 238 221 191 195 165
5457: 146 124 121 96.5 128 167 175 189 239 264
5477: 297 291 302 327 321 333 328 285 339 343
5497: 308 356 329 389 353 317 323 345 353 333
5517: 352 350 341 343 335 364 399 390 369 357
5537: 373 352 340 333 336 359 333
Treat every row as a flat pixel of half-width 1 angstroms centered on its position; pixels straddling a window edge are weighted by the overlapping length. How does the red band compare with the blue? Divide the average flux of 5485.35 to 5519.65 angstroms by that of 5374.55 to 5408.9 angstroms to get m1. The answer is 1.5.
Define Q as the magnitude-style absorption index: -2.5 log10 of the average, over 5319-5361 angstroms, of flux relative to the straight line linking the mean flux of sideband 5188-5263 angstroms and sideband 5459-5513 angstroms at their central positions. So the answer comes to 0.24 mag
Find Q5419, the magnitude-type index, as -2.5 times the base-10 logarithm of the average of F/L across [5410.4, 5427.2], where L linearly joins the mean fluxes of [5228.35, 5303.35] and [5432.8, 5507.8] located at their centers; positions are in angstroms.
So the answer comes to 0.49 mag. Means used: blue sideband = 162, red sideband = 250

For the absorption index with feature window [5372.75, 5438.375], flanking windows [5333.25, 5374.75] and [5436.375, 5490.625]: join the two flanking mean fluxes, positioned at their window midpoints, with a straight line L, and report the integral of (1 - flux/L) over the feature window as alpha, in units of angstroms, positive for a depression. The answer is 3.7 angstroms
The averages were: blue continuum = 200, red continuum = 225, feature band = 199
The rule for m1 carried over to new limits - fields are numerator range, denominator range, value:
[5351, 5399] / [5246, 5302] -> 1.55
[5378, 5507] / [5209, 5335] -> 1.31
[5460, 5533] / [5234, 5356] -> 1.80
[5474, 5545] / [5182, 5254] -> 1.64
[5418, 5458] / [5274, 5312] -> 1.31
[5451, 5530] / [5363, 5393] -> 1.18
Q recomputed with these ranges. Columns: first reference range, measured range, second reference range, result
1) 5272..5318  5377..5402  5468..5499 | -0.086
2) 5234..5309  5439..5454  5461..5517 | 0.188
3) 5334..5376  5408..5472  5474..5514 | 0.481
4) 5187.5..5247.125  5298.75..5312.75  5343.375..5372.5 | 0.241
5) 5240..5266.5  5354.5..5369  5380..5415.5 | -0.171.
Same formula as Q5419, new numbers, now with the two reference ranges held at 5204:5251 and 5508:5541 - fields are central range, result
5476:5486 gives 0.08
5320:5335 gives 0.37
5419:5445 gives 0.42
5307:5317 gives 0.42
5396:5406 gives 0.49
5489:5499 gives 0.05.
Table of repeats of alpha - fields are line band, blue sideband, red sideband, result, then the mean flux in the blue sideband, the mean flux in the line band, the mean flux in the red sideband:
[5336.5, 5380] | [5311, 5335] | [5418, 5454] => -3.64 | 183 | 207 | 209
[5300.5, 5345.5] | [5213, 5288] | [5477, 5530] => 8.66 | 167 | 174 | 336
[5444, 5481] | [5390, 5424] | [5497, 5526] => 9.28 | 167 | 196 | 343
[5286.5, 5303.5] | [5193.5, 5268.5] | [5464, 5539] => 3.62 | 194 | 176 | 317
